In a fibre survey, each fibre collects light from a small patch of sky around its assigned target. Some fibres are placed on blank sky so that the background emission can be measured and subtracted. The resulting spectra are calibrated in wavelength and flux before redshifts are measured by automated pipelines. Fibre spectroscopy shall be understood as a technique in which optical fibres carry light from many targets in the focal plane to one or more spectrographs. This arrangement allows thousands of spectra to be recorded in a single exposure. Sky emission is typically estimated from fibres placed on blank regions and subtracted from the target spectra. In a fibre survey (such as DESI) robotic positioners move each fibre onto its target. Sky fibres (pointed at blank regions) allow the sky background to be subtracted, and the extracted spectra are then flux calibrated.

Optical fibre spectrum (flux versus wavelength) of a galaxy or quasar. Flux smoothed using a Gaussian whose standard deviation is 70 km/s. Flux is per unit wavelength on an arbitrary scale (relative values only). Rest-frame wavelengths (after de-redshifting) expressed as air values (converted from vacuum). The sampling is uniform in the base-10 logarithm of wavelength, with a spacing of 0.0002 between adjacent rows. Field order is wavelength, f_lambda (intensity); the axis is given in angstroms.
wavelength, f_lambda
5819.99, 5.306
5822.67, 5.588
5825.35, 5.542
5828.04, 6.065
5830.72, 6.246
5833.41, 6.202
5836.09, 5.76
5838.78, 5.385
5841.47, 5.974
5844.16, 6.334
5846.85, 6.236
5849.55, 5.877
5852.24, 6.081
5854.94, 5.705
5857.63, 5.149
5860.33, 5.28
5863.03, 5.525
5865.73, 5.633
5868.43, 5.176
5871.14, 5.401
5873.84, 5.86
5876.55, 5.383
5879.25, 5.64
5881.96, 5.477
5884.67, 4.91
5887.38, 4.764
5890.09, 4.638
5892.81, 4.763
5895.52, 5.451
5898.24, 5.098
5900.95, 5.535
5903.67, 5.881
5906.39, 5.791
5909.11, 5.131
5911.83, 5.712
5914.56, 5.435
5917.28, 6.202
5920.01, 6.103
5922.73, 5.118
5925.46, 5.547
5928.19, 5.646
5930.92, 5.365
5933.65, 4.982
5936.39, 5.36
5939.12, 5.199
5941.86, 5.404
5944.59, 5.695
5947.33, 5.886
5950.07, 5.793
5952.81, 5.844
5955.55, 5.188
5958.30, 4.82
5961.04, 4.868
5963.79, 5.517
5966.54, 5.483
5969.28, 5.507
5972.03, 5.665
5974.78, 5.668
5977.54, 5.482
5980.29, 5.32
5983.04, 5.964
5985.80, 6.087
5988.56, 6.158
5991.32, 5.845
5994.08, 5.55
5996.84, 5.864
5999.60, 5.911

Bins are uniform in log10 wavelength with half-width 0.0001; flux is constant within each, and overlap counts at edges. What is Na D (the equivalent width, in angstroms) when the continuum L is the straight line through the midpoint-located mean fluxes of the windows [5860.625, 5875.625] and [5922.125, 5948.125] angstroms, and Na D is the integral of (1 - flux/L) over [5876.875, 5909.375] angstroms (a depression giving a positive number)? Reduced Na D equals 1.2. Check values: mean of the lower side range 5.5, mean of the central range 5.27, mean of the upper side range 5.42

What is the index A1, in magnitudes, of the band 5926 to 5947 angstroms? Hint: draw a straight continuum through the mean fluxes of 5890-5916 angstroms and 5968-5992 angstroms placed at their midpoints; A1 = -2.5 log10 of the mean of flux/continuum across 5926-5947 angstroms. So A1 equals 0.025 mag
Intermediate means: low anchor 5.38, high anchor 5.74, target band 5.41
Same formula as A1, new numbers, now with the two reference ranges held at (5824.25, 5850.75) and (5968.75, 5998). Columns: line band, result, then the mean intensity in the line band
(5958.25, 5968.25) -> 0.106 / 5.23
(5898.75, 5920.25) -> 0.033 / 5.68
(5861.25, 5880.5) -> 0.077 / 5.51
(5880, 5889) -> 0.162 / 5.08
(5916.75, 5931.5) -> 0.035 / 5.65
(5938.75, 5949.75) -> 0.038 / 5.6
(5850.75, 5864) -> 0.072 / 5.55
